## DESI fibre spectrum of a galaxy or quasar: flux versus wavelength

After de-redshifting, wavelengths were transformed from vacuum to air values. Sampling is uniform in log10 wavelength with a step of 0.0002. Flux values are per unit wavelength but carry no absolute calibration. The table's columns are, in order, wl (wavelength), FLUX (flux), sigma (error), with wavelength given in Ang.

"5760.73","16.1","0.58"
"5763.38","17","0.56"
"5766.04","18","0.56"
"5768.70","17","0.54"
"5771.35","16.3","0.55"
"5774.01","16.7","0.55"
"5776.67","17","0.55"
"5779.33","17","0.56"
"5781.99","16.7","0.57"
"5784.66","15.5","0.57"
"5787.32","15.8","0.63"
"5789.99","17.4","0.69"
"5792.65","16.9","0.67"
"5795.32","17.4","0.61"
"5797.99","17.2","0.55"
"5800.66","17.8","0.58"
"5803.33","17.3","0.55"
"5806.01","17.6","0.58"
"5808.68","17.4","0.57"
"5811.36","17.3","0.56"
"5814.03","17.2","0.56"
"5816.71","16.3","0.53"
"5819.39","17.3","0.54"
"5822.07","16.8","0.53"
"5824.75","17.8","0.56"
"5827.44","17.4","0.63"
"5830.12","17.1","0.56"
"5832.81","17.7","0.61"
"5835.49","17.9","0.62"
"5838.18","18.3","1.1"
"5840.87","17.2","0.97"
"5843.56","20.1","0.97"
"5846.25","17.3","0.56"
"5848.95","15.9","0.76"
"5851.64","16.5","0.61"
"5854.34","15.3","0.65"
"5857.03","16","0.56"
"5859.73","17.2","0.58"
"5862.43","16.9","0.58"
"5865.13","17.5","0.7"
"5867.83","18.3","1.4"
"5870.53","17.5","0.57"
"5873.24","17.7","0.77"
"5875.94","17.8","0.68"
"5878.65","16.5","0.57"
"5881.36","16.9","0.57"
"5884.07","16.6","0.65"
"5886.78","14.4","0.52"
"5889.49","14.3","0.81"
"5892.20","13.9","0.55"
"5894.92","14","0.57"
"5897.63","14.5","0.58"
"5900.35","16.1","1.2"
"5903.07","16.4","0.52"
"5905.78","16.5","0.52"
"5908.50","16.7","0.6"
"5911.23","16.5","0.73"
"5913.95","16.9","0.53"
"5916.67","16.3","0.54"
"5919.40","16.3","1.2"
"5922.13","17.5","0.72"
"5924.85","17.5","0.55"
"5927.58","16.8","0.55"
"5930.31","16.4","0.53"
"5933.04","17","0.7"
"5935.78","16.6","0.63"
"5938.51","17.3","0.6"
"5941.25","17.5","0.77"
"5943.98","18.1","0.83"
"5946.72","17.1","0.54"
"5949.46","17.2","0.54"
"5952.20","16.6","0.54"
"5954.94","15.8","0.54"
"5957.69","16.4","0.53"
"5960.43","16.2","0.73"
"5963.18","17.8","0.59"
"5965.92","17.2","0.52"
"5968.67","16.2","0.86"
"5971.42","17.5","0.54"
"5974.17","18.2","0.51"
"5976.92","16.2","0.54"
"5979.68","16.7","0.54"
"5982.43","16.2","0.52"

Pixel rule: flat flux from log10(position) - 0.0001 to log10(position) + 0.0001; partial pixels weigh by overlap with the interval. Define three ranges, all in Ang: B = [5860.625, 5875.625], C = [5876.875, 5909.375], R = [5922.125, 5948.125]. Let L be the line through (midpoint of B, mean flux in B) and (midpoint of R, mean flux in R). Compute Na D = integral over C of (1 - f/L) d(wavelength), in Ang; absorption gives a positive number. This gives 3.45 Ang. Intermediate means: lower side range 17.6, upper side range 17.2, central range 15.6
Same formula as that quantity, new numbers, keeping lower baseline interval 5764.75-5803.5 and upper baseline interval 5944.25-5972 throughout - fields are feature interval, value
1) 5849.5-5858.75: 0.5 Ang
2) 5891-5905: 1.5 Ang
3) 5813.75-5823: 0.0 Ang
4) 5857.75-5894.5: 0.8 Ang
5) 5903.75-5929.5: 0.1 Ang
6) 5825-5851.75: -1.1 Ang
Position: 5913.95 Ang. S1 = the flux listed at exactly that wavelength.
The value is 16.9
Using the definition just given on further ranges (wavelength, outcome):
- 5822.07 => 16.8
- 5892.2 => 13.9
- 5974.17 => 18.2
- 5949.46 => 17.2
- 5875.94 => 17.8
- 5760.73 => 16.1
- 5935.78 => 16.6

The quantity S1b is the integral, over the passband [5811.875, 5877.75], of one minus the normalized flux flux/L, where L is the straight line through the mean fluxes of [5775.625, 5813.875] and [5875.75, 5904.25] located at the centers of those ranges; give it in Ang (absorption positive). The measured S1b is -4.4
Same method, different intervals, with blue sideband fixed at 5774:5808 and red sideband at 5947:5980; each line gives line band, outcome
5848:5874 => 0.06 Ang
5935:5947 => -0.37 Ang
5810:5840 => -0.76 Ang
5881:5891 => 0.89 Ang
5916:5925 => 0.00 Ang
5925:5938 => 0.04 Ang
